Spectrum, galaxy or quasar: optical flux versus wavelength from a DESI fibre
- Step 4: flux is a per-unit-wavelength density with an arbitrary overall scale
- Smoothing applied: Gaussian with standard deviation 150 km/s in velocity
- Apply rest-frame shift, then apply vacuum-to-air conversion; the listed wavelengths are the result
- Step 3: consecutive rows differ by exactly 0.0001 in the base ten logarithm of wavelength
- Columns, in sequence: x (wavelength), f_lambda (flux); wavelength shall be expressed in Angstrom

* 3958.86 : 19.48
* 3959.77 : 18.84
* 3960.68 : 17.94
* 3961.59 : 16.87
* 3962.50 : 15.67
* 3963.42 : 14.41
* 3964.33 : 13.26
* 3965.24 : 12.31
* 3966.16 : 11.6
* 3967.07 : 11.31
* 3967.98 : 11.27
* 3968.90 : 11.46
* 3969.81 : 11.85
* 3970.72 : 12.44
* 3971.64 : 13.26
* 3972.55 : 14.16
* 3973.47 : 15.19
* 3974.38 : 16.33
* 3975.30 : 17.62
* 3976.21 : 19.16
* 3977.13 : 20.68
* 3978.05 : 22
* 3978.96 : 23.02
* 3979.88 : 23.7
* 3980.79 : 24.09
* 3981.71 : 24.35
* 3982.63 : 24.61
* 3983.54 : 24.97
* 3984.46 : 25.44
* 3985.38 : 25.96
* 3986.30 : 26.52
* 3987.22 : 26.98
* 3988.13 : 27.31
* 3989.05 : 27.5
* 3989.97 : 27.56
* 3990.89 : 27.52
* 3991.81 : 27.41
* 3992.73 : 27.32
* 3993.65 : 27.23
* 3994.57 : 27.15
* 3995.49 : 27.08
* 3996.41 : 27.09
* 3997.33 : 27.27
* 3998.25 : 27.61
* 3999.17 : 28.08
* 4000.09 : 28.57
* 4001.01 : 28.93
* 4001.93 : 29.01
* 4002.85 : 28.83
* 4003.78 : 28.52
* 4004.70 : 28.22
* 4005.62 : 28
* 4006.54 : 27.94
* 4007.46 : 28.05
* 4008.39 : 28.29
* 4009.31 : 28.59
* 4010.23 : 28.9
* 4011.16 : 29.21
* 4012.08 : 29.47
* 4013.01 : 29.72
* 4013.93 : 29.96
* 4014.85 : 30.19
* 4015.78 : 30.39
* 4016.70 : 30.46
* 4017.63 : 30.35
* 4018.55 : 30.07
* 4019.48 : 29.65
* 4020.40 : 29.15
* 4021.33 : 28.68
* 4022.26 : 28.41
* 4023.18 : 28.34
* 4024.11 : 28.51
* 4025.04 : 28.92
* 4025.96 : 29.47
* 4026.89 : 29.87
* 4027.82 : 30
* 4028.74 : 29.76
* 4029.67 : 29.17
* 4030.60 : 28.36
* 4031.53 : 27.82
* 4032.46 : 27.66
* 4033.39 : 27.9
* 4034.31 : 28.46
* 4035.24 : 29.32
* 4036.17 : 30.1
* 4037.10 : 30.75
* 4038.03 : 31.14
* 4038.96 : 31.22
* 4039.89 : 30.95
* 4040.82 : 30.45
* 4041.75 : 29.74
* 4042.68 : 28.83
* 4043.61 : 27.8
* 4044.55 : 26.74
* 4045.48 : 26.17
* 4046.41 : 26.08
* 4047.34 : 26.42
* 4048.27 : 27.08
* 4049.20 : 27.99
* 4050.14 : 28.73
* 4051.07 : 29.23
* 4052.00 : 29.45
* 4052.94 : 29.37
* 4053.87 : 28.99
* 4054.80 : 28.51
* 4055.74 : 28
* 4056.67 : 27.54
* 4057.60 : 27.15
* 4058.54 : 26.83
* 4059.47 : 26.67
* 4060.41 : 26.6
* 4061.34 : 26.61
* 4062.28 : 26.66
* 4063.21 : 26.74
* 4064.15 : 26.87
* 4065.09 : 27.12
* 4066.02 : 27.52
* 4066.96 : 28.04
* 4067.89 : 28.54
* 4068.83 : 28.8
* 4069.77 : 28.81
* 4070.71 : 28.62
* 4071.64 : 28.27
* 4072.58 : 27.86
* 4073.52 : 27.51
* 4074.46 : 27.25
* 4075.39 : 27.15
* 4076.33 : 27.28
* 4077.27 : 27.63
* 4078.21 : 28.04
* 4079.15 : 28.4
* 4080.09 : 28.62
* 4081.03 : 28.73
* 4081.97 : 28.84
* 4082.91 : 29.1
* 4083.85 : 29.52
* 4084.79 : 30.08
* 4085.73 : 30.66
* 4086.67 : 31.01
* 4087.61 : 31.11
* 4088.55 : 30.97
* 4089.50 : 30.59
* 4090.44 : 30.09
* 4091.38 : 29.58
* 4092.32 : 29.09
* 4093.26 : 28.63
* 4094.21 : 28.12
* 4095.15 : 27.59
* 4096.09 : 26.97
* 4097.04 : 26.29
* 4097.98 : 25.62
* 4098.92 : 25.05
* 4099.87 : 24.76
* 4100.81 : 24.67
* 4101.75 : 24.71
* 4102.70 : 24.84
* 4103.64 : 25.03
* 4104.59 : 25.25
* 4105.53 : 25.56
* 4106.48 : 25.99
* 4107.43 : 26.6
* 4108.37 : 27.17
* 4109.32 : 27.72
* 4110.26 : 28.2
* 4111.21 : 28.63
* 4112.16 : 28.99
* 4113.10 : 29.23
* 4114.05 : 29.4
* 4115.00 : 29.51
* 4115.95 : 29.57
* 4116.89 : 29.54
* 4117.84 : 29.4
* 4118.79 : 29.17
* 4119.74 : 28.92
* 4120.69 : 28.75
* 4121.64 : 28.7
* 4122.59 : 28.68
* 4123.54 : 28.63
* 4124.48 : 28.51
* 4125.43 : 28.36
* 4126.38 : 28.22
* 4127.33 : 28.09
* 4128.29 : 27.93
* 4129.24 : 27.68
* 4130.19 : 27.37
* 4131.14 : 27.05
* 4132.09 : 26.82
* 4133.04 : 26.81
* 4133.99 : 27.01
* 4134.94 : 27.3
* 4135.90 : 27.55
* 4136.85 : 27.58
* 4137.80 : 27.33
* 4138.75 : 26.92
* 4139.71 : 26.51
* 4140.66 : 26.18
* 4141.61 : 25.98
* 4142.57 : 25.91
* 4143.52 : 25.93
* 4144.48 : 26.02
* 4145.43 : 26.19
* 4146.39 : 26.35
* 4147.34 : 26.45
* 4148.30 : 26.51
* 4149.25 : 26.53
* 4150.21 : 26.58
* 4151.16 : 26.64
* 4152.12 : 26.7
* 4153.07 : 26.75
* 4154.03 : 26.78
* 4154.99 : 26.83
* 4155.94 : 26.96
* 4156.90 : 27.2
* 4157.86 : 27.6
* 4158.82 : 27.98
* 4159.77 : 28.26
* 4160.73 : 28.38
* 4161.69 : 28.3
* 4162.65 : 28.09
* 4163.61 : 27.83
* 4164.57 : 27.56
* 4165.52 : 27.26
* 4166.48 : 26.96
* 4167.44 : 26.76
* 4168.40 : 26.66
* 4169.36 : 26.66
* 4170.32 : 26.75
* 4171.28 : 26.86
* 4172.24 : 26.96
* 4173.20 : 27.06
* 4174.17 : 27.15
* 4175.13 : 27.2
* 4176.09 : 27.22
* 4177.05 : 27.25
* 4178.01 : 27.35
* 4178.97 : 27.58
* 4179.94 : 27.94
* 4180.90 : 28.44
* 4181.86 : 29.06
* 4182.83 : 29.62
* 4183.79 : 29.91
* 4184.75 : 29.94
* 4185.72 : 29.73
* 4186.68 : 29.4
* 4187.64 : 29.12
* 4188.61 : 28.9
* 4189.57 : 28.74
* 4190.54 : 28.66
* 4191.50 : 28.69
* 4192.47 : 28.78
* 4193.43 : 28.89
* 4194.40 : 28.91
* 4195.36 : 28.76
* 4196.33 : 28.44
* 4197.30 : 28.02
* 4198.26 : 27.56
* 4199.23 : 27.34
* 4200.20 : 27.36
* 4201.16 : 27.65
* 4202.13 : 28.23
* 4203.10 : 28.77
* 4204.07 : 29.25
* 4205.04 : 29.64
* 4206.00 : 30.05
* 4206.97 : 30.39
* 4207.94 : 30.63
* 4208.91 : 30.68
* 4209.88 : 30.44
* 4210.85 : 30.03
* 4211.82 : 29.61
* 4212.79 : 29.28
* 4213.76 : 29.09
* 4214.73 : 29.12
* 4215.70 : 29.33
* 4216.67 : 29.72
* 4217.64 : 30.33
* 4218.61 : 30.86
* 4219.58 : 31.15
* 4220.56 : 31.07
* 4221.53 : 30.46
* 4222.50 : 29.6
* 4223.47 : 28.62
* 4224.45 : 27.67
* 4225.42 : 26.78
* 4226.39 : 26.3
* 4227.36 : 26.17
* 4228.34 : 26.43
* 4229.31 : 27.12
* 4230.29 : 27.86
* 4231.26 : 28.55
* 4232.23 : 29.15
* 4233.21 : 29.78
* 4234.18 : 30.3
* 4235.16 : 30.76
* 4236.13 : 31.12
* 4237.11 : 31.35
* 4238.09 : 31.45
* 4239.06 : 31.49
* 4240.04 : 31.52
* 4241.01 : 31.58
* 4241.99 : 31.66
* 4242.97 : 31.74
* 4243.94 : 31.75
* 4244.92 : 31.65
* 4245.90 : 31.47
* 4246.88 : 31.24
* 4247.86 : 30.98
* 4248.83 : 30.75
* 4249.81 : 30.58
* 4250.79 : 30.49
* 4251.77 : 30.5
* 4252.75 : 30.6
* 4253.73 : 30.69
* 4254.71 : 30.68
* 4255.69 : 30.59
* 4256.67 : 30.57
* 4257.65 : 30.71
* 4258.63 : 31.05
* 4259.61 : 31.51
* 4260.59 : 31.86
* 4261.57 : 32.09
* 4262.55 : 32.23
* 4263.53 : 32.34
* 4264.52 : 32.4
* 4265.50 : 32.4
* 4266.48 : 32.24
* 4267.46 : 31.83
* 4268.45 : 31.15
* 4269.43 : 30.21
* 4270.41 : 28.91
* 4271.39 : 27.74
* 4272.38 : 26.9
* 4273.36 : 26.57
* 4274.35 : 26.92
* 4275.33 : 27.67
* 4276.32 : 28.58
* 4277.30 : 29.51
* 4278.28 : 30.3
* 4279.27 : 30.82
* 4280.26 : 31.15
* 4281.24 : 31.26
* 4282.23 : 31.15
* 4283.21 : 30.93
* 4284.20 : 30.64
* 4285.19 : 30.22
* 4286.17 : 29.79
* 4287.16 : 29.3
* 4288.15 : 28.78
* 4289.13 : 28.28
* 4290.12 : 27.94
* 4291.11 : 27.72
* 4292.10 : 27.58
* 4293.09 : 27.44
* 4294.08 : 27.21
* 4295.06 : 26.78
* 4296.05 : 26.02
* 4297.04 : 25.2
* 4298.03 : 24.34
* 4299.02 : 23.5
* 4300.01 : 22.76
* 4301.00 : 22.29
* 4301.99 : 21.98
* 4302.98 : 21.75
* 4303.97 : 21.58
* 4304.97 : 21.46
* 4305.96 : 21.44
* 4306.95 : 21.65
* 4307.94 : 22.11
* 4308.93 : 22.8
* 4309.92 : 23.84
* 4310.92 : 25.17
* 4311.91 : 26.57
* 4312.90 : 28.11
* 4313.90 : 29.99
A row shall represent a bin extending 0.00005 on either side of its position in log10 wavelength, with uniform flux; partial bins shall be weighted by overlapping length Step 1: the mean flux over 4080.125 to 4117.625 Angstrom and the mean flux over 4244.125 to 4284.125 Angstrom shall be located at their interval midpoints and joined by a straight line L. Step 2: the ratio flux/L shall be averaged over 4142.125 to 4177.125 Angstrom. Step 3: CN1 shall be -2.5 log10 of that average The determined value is 0.08 mag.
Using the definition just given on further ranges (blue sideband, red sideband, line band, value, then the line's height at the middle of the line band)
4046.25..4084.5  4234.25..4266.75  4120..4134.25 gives 0.04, 29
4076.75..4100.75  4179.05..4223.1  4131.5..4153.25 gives 0.09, 28.9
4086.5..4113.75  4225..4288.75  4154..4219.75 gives 0.02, 29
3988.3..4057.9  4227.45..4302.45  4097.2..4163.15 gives 0.07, 29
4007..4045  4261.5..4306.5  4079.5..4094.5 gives -0.03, 29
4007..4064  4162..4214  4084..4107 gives 0.04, 28.6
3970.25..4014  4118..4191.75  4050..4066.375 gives -0.06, 26.2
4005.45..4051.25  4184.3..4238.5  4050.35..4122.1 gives 0.04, 29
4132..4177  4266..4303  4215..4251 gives -0.09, 27.6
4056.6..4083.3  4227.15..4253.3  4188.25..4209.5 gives 0.03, 29.7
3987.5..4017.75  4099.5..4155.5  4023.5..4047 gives -0.03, 28.1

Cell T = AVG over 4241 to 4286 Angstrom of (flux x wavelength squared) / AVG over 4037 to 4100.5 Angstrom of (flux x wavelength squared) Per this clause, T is 1.2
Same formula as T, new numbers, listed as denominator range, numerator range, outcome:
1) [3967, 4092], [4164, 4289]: 1.20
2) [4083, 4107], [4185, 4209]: 1.10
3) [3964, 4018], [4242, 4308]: 1.36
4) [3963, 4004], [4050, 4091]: 1.34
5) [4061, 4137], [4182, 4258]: 1.12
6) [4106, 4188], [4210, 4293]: 1.14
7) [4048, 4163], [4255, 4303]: 1.13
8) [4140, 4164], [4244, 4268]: 1.22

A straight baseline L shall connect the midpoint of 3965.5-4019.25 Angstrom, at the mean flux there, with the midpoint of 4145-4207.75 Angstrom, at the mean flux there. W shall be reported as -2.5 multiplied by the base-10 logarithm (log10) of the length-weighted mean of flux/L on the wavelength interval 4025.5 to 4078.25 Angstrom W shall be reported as -0.11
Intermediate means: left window 24.6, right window 27.9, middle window 28.3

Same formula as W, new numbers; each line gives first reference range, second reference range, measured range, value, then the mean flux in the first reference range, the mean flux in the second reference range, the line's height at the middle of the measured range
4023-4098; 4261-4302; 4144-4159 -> 0.07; 28.5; 28.7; 28.6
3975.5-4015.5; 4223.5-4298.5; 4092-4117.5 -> 0.04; 26.9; 29.7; 28.1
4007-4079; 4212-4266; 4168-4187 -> 0.07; 28.5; 30.3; 29.7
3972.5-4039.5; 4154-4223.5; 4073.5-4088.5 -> -0.04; 27.3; 28.6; 27.8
